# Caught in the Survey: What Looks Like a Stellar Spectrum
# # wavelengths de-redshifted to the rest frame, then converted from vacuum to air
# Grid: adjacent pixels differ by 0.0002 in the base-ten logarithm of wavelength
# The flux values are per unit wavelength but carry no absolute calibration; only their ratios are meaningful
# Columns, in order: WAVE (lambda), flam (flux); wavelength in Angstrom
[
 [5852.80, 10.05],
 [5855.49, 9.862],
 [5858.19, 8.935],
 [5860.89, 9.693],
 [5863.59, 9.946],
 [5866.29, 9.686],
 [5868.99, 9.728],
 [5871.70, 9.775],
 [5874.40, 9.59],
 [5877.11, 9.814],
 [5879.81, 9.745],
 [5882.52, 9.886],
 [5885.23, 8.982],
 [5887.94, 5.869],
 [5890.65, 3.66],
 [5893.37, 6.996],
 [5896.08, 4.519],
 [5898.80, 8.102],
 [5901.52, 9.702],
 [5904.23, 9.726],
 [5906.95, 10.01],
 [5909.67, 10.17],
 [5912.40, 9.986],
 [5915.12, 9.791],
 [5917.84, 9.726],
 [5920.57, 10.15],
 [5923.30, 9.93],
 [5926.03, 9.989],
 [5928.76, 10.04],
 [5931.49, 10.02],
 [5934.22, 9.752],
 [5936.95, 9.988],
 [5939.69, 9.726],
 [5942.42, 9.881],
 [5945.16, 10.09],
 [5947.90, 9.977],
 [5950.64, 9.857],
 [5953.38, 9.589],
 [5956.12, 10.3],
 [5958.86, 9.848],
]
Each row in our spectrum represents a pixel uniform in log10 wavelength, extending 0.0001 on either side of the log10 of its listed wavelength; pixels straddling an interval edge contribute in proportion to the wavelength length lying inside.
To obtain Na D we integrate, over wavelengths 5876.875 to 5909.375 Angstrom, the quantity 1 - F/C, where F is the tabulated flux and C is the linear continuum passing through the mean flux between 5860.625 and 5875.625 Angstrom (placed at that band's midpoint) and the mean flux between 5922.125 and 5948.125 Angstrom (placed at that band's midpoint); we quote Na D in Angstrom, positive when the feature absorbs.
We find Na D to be 5.7 Angstrom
